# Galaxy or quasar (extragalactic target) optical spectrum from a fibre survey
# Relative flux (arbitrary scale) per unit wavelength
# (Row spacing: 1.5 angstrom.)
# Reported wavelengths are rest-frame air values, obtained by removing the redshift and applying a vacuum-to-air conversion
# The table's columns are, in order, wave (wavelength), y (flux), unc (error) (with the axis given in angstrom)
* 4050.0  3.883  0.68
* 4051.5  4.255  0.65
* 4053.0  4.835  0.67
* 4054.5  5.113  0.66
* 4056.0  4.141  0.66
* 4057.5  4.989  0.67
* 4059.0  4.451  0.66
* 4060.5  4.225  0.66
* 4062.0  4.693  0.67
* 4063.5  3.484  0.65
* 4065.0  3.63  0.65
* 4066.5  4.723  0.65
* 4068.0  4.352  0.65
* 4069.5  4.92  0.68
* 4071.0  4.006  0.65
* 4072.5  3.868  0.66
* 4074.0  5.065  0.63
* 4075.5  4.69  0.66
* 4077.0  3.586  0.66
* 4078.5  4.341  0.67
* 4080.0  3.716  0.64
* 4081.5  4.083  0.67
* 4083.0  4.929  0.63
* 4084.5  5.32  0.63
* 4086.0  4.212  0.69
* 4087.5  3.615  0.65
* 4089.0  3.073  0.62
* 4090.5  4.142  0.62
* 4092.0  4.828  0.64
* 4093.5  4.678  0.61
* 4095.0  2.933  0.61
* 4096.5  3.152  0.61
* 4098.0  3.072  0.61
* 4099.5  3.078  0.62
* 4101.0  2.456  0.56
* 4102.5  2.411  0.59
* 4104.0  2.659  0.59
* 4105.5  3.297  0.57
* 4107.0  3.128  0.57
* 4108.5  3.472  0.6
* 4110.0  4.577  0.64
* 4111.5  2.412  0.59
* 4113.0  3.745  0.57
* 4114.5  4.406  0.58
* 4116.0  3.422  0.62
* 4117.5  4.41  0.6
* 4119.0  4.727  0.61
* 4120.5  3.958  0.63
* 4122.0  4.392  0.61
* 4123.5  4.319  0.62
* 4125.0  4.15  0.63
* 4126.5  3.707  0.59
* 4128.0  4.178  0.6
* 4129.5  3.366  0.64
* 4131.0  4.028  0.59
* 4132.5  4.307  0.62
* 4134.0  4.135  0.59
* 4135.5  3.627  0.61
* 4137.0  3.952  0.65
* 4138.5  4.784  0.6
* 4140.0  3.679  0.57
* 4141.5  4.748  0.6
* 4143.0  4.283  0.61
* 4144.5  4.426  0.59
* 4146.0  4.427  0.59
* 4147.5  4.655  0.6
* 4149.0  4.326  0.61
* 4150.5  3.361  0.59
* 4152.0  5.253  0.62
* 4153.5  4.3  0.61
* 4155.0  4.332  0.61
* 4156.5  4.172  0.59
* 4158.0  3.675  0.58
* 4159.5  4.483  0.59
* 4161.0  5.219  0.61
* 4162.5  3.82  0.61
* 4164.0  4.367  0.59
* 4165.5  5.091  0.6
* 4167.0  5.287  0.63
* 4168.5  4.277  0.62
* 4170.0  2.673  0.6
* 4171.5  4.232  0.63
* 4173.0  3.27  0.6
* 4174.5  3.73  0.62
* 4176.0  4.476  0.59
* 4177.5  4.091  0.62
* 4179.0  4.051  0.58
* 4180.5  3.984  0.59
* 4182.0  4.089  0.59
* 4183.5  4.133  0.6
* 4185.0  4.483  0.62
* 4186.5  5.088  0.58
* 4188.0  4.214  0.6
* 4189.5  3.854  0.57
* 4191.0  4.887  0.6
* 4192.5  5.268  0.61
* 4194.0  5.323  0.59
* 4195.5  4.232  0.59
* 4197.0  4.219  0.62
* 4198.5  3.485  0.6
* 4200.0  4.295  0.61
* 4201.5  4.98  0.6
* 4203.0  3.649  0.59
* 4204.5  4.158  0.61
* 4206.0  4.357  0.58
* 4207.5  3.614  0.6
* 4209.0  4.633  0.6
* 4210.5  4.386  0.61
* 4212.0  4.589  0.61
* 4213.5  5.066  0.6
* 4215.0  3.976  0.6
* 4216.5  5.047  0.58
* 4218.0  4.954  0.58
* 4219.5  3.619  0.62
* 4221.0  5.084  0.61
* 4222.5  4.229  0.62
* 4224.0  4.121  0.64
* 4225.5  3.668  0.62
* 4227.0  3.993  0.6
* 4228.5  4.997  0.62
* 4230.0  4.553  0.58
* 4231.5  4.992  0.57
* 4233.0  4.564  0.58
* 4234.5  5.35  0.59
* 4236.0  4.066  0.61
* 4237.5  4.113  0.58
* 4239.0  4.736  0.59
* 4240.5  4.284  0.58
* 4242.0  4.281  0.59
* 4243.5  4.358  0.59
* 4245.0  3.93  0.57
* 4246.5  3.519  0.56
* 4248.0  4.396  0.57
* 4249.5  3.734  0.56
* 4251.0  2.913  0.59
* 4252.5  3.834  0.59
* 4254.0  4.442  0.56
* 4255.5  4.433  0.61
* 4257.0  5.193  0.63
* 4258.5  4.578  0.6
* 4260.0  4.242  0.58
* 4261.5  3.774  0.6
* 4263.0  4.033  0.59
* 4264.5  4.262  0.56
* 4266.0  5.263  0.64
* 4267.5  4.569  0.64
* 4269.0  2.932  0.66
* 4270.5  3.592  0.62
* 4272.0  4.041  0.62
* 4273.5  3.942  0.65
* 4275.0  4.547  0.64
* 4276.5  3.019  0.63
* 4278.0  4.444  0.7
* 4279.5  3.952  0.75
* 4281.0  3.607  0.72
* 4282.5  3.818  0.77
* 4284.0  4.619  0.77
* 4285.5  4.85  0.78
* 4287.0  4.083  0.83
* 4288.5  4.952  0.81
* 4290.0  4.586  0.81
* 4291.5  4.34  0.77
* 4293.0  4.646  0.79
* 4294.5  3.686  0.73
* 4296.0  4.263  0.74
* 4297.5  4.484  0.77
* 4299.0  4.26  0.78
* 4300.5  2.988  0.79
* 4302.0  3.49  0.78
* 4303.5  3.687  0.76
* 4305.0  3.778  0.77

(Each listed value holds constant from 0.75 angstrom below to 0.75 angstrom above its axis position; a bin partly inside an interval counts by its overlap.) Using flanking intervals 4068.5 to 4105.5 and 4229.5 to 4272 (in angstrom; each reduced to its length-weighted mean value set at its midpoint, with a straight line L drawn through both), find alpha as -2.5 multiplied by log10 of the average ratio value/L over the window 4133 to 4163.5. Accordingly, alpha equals -0.07 mag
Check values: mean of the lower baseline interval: 3.86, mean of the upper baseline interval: 4.24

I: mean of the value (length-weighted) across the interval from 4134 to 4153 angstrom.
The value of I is 4.29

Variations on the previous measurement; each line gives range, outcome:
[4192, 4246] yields 4.41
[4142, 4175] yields 4.26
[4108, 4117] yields 3.7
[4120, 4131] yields 4.01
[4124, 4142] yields 4.05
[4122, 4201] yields 4.25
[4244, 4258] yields 4.06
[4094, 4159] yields 3.86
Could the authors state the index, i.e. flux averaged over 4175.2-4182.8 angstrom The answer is 4.14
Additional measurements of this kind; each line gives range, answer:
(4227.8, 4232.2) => 4.84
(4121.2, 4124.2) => 4.35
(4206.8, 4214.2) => 4.46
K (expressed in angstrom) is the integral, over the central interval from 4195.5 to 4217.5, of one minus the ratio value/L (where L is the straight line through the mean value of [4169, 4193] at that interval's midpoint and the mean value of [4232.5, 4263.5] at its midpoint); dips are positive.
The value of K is -0.8 angstrom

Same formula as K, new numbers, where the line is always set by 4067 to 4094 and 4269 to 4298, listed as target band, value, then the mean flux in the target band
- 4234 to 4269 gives -0.6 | 4.24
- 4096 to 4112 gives 4.5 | 3.07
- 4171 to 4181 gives 0.6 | 3.97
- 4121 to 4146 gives 0.7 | 4.14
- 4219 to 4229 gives -0.1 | 4.24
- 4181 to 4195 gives -1.2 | 4.58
